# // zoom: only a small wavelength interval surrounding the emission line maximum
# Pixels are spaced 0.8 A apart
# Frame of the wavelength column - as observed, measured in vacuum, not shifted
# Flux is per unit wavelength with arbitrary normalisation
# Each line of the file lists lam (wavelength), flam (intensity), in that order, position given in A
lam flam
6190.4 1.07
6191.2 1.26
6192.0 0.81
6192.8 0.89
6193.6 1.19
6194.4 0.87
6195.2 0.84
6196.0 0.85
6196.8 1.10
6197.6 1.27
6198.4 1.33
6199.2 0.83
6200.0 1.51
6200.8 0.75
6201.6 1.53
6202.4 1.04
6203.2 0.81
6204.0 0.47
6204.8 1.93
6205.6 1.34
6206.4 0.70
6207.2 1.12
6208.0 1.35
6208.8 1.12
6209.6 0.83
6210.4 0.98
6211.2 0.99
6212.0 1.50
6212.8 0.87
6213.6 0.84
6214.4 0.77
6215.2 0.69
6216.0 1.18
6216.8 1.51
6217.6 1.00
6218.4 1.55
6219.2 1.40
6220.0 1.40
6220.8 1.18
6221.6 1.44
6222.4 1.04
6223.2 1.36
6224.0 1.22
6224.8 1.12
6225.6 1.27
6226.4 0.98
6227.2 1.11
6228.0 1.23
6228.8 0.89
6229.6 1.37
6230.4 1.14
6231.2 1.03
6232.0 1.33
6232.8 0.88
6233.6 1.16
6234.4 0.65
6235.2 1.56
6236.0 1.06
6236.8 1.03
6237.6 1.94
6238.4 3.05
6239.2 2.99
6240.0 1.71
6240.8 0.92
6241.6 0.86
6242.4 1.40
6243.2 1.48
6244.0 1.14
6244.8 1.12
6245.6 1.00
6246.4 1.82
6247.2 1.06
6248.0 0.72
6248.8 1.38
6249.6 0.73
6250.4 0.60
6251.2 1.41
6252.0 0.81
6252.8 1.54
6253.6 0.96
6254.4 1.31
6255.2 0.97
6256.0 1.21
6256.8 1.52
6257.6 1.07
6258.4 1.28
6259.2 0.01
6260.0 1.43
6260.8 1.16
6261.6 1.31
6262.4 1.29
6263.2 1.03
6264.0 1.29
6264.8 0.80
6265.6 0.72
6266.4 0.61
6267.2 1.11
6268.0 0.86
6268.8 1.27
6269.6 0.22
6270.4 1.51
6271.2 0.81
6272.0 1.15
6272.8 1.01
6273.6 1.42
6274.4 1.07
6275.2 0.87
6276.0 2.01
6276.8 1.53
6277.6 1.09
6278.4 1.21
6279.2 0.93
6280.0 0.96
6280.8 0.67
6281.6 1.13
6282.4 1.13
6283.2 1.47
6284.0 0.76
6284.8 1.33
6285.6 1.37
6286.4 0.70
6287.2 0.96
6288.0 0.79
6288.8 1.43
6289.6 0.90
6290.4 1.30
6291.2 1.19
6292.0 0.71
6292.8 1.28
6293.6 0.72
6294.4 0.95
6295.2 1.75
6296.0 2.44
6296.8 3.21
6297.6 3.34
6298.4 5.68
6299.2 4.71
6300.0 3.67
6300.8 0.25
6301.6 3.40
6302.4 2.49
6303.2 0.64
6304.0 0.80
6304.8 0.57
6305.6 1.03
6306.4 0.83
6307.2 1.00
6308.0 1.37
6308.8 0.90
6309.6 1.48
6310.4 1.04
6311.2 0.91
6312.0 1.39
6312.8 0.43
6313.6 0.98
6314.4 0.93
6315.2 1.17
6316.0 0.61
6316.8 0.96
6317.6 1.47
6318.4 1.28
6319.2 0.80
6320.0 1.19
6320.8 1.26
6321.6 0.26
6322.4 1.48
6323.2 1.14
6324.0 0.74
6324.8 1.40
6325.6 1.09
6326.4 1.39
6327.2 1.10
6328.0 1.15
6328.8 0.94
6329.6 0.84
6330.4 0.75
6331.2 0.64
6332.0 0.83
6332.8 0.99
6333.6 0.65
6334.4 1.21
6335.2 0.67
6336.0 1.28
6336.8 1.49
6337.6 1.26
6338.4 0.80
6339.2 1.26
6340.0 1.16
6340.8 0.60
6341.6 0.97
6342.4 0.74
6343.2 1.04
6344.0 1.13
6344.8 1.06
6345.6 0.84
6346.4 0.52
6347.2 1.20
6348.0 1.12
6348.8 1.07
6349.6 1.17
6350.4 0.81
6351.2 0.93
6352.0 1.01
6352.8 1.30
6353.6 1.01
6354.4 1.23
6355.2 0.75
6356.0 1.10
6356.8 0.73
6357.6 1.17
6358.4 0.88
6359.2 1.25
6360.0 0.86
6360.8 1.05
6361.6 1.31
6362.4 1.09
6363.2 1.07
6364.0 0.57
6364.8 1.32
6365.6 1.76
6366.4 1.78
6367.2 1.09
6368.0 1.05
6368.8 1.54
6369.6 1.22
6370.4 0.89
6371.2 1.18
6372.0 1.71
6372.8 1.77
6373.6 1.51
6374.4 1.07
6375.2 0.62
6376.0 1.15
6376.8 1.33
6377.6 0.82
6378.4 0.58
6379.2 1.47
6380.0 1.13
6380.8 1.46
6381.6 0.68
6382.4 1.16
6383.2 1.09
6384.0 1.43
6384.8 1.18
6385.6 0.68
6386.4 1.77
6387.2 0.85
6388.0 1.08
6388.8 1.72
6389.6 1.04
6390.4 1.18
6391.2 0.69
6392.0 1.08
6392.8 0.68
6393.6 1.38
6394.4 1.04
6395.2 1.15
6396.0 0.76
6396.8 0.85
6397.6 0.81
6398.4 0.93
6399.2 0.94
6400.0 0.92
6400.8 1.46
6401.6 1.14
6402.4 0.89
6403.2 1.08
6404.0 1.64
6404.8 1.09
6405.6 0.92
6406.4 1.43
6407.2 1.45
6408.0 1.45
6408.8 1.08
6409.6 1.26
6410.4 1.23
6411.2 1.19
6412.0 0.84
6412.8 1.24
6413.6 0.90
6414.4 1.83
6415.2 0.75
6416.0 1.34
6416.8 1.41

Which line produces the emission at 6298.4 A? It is [O III]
